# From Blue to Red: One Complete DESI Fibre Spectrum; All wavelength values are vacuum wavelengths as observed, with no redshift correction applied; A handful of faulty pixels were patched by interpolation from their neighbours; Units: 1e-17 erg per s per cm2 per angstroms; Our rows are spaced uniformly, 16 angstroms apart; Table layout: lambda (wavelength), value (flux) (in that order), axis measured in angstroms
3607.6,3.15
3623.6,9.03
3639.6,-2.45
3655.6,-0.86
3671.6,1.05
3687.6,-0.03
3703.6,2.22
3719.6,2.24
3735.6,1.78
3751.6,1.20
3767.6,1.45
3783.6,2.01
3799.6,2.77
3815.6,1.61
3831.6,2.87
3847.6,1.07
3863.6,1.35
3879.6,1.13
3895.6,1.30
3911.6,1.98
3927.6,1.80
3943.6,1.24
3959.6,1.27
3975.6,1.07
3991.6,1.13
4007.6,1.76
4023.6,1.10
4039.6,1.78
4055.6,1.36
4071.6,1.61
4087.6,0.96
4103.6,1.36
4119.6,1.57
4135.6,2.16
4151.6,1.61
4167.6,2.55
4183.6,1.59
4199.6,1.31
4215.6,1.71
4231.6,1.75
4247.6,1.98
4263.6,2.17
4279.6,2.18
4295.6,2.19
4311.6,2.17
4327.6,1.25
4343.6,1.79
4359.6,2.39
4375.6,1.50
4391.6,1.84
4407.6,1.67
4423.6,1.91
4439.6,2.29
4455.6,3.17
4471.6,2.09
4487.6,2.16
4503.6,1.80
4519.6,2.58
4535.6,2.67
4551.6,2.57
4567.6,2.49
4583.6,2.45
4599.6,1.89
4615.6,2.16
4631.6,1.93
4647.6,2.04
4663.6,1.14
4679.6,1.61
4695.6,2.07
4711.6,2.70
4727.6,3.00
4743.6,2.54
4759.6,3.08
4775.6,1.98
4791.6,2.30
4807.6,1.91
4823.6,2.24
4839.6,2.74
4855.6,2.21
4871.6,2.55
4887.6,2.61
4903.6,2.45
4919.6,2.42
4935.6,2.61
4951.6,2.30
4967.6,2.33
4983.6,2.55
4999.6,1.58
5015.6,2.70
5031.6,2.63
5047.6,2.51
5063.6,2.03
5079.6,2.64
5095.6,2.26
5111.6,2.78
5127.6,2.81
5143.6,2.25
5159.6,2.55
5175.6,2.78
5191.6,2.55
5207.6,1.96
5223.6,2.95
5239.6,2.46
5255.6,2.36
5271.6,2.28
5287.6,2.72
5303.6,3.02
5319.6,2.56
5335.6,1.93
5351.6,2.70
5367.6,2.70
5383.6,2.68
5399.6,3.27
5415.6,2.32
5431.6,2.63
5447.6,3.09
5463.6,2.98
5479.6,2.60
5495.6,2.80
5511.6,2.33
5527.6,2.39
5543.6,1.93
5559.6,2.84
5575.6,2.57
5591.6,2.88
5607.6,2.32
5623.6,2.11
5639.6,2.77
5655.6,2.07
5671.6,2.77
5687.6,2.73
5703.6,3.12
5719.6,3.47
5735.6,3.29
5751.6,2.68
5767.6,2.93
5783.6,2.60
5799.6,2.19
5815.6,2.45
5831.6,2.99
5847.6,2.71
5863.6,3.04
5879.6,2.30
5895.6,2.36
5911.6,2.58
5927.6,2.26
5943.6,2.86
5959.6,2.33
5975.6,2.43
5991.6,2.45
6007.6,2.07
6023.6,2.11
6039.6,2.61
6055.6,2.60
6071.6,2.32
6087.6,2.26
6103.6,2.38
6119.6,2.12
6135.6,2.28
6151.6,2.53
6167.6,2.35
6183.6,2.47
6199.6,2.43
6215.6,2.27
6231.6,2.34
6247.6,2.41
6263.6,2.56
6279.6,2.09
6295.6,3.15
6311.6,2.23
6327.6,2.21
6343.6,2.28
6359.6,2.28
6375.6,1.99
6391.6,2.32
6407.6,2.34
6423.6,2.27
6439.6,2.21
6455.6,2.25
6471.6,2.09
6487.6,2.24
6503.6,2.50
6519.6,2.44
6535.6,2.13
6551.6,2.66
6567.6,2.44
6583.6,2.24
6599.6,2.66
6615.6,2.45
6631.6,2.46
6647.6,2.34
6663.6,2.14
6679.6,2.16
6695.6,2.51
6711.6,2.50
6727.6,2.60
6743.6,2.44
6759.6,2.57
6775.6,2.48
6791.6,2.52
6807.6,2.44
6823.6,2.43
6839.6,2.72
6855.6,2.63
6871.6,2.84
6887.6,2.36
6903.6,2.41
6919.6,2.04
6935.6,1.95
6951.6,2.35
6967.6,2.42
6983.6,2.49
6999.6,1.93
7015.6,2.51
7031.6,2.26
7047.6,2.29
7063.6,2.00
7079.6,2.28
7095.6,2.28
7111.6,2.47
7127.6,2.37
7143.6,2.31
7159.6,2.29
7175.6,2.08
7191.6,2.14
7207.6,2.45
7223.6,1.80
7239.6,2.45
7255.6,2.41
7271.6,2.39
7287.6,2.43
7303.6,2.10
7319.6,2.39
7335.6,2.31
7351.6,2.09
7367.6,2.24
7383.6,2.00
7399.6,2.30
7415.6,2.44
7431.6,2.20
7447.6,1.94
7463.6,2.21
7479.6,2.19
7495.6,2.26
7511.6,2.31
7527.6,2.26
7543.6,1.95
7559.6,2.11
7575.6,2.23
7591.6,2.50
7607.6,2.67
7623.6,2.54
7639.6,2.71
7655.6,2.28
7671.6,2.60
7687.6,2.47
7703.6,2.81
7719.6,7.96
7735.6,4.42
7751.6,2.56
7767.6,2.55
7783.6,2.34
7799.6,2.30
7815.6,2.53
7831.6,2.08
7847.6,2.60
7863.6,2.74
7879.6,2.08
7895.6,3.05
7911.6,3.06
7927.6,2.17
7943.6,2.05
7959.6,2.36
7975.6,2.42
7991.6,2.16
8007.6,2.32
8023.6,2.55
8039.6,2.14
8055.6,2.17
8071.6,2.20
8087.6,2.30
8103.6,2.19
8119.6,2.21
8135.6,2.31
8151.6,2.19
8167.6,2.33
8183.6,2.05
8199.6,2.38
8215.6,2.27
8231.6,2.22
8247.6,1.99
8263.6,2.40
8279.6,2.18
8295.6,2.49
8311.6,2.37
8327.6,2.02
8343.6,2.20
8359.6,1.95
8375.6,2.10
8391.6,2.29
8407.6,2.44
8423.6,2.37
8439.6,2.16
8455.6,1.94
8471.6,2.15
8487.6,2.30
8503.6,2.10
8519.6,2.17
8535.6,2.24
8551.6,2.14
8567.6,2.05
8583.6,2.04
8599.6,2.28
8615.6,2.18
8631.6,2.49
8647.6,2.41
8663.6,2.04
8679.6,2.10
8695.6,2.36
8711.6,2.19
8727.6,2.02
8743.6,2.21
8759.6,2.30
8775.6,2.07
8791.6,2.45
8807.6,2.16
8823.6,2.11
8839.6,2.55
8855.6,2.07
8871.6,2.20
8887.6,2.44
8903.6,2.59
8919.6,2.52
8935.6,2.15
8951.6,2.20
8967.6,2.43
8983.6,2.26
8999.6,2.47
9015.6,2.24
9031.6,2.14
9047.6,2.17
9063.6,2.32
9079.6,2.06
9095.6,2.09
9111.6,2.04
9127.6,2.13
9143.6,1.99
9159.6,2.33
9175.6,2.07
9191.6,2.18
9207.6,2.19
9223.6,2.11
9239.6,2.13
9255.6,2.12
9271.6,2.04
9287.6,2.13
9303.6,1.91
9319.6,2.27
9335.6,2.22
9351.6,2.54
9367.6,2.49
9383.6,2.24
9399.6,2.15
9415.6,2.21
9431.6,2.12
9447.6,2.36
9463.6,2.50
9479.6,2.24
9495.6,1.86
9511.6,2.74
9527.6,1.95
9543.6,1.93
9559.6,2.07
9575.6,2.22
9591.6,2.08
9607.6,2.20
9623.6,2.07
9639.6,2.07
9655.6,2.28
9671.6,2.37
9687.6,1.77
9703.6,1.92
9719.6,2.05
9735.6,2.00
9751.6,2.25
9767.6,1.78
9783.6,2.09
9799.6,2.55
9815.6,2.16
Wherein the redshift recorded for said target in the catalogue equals 0.18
